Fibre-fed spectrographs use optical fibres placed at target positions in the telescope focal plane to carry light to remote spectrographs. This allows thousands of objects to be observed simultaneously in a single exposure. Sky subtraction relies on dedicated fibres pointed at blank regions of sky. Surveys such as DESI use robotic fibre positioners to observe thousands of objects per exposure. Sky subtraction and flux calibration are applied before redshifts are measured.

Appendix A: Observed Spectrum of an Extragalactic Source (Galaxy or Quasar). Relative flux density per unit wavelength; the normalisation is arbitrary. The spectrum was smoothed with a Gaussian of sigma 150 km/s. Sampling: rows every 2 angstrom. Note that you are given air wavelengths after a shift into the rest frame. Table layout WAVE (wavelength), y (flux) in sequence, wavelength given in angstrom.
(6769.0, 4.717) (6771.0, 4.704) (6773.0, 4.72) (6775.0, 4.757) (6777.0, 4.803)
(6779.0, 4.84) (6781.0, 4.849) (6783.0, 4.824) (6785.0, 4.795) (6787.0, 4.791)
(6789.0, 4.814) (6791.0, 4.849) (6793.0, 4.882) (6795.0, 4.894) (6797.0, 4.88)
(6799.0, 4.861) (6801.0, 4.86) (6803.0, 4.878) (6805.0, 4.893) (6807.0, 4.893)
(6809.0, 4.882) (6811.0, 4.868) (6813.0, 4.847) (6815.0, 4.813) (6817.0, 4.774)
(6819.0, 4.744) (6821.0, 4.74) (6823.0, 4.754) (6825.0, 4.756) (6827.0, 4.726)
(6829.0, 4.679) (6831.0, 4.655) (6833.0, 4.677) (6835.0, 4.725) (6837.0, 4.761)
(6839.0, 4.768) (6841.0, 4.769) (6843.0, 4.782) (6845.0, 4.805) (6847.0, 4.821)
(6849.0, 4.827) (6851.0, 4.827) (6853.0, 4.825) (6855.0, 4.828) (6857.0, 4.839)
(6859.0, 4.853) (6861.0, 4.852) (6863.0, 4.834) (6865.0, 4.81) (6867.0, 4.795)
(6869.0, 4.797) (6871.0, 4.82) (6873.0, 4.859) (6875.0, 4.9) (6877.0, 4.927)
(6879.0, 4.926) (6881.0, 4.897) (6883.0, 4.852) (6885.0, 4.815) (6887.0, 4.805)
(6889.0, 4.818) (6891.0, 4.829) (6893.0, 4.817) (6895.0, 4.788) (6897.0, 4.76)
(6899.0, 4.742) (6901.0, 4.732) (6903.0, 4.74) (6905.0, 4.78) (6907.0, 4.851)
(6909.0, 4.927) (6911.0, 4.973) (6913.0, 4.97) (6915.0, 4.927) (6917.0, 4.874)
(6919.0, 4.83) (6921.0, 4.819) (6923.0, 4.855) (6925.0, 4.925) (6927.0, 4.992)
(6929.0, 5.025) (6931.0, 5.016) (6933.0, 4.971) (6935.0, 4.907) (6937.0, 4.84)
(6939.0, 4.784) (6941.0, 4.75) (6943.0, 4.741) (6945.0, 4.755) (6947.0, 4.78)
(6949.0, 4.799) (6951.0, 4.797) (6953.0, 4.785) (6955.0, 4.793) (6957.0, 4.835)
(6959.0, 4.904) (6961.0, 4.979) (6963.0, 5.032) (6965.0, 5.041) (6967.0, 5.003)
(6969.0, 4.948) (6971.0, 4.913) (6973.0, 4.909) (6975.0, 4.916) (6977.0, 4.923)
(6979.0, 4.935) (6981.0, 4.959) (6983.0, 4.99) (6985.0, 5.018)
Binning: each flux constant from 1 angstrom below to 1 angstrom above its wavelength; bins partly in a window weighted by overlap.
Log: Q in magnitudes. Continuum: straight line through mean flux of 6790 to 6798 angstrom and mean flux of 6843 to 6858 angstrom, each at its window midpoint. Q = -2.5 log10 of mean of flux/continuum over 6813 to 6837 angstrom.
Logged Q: 0.02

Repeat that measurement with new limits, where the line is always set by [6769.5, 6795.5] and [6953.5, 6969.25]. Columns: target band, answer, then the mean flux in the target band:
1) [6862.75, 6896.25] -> 0.01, 4.84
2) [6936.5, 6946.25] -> 0.03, 4.77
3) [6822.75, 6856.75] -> 0.02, 4.77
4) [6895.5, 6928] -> 0.01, 4.86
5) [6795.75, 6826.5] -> 0.00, 4.83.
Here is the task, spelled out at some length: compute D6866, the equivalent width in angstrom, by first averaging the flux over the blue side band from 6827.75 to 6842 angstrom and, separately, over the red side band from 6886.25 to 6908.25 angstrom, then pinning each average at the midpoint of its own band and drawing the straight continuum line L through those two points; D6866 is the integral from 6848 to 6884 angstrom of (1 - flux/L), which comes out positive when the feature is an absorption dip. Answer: -0.7 angstrom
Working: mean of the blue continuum 4.72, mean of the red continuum 4.79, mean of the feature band 4.85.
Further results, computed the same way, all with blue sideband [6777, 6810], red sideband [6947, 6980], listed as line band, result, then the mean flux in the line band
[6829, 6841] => 0.36 angstrom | 4.72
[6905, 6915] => -0.06 angstrom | 4.91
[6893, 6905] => 0.31 angstrom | 4.76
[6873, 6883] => -0.05 angstrom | 4.9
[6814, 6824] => 0.20 angstrom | 4.76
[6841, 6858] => 0.19 angstrom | 4.82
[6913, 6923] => 0.04 angstrom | 4.87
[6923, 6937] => -0.18 angstrom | 4.95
